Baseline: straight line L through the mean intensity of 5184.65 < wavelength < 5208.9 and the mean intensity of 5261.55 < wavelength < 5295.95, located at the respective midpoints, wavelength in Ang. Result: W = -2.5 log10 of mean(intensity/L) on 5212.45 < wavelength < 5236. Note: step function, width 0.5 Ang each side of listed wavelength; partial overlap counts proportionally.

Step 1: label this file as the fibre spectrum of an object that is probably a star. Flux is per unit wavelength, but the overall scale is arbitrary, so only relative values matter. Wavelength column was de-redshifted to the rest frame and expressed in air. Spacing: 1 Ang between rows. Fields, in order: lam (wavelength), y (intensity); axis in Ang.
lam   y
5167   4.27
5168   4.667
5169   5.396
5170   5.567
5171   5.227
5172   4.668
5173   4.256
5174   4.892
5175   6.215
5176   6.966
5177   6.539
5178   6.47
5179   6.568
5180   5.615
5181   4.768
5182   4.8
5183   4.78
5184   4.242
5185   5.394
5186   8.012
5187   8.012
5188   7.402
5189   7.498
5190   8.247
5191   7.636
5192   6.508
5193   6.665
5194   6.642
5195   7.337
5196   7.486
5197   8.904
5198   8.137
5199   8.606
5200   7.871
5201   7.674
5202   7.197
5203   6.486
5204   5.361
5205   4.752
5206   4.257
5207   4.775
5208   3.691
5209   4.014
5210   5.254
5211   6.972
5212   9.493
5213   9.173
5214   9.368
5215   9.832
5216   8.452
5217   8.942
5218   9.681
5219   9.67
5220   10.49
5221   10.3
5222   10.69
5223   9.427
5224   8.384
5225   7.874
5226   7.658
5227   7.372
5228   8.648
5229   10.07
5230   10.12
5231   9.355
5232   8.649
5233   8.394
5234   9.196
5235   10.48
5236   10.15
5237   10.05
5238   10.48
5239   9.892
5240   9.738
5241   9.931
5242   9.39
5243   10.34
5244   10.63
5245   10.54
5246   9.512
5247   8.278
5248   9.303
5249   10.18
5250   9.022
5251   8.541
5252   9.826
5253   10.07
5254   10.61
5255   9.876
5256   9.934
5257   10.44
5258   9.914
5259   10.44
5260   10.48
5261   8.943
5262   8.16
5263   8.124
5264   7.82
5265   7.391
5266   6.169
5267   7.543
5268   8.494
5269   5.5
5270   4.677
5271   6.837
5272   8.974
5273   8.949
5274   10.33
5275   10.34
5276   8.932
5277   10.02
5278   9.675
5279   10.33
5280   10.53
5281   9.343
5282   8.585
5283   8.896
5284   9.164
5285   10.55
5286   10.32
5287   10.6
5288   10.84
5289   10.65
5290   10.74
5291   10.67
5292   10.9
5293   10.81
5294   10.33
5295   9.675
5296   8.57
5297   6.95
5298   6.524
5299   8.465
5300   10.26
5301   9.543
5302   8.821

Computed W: -0.215 mag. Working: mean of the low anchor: 6.82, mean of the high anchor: 9.14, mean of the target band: 9.25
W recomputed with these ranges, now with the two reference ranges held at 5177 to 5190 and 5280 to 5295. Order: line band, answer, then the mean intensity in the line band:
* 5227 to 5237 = -0.163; 9.38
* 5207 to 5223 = -0.119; 8.32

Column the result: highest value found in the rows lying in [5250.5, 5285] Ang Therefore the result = 10.61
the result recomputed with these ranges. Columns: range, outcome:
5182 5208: 8.904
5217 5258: 10.69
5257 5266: 10.48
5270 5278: 10.34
